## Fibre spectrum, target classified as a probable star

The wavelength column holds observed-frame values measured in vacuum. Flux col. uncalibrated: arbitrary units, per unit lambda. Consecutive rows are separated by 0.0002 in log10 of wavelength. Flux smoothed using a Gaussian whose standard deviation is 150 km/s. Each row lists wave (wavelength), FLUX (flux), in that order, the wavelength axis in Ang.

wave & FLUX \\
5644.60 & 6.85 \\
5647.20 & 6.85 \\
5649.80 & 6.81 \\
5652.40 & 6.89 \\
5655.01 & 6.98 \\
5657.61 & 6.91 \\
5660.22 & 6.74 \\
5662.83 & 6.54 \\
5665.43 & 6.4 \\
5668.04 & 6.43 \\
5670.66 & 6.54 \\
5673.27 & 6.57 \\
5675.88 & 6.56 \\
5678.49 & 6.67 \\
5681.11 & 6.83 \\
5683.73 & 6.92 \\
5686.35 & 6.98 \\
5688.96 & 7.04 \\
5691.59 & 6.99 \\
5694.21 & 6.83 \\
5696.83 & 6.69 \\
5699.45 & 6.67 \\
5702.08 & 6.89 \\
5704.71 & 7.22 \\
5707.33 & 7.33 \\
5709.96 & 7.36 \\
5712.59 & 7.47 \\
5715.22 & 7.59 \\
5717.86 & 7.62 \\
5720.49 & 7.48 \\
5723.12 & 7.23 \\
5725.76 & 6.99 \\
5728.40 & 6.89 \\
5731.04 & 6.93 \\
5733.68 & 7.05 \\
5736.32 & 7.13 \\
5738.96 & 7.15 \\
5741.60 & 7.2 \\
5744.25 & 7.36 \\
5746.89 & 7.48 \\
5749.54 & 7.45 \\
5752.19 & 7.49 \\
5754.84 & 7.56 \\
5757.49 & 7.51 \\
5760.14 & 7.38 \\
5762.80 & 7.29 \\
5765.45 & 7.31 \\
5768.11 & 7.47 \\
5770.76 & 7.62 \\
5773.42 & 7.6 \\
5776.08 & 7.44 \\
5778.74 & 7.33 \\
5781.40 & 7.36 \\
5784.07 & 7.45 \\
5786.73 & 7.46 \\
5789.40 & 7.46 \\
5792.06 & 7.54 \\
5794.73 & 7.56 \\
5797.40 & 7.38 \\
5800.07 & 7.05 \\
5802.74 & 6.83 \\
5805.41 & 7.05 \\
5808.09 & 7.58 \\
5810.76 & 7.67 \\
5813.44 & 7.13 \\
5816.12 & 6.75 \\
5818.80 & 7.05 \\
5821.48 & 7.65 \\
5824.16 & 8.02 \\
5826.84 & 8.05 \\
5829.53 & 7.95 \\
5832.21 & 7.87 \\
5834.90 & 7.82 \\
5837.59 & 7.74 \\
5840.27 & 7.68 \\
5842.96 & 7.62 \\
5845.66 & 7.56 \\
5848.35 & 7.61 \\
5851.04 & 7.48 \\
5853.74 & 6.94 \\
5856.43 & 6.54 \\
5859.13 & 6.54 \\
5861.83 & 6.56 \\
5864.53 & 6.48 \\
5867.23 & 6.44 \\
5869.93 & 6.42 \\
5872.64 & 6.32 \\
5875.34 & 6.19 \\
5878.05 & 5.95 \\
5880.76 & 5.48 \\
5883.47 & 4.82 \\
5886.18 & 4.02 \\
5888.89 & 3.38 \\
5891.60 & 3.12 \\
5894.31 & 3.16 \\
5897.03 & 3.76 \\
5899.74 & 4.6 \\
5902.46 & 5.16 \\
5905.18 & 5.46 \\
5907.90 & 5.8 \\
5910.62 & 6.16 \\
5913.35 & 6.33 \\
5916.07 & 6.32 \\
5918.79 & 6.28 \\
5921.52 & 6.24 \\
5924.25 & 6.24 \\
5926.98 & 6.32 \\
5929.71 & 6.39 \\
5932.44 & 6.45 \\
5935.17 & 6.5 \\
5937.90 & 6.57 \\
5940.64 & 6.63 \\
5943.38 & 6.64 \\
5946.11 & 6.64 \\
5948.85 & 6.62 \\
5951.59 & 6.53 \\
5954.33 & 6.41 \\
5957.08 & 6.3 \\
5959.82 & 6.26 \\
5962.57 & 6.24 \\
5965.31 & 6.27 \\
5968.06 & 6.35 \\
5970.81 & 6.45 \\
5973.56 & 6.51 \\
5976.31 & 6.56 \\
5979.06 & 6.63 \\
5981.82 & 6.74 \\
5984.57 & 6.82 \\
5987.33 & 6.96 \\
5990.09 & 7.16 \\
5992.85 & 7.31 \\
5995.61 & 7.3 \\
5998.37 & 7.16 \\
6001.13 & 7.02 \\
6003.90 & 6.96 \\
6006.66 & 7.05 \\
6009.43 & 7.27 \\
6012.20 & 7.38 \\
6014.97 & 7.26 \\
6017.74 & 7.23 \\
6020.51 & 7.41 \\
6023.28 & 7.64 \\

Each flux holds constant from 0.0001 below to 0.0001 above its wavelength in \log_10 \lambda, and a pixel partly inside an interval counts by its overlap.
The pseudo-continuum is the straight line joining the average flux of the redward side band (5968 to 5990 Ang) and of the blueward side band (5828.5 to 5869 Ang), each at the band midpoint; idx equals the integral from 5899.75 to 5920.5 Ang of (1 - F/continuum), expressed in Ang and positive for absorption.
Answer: 3.3 Ang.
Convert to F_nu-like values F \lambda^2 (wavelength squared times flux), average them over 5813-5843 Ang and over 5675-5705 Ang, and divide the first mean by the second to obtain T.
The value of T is 1.17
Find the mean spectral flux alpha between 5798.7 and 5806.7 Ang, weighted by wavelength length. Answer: 6.98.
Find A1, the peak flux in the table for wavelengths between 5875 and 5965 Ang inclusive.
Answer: 6.64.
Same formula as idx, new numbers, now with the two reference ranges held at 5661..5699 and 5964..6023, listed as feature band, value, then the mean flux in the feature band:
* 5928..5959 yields 1.8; 6.51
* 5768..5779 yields -1.2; 7.51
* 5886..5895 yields 4.6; 3.36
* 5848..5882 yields 1.7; 6.51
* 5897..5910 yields 3.3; 5.15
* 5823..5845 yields -3.2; 7.83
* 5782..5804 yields -1.8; 7.34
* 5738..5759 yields -2.0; 7.41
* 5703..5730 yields -2.3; 7.31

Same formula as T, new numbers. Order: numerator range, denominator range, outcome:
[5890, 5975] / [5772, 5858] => 0.83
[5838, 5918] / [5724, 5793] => 0.83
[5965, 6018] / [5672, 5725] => 1.09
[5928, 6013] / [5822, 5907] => 1.12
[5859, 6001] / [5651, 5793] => 0.92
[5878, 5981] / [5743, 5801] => 0.83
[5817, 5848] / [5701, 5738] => 1.11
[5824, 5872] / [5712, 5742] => 1.05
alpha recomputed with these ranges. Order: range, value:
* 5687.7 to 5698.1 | 6.88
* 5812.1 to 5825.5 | 7.32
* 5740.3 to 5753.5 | 7.39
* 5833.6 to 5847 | 7.68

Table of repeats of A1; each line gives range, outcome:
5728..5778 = 7.62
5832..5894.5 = 7.87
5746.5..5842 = 8.05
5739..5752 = 7.48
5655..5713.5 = 7.47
